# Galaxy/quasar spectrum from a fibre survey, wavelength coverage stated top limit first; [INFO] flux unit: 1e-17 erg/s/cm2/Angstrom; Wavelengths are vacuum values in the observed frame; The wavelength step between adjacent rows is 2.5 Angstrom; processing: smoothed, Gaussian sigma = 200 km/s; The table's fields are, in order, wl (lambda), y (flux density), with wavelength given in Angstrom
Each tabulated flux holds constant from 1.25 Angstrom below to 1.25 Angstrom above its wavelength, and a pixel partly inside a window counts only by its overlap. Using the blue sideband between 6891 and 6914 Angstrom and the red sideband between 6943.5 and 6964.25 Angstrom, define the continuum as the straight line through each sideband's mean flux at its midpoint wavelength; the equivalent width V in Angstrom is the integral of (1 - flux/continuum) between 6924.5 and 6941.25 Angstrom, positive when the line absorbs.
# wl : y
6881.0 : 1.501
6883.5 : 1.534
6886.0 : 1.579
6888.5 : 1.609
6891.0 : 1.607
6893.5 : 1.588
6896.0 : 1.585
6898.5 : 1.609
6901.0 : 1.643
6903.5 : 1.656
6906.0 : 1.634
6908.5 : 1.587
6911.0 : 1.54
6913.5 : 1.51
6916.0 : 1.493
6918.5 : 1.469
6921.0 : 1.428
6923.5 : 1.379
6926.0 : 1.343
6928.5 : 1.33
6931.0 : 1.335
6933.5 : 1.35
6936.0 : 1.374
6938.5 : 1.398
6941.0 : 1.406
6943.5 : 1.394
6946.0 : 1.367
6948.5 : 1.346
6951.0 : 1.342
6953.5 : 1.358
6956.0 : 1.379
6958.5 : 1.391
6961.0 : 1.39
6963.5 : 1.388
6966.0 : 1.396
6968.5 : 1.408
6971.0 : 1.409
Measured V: 1.2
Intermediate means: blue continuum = 1.6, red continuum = 1.37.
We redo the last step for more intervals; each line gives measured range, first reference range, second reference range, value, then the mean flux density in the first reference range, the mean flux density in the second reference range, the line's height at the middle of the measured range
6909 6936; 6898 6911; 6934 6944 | 1.4 Angstrom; 1.62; 1.39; 1.5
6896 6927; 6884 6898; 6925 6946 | -0.8 Angstrom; 1.59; 1.37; 1.49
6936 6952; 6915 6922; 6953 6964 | 0.4 Angstrom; 1.46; 1.38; 1.41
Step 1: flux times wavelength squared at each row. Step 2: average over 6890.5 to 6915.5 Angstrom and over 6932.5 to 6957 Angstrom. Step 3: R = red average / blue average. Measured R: 0.9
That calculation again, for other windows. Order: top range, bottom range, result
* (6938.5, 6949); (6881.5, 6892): 0.89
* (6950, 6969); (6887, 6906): 0.87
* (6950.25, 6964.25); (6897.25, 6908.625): 0.86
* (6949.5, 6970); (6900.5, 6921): 0.90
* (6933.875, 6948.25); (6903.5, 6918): 0.90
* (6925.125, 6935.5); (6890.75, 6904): 0.84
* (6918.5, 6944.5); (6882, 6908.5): 0.87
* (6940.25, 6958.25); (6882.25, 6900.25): 0.88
